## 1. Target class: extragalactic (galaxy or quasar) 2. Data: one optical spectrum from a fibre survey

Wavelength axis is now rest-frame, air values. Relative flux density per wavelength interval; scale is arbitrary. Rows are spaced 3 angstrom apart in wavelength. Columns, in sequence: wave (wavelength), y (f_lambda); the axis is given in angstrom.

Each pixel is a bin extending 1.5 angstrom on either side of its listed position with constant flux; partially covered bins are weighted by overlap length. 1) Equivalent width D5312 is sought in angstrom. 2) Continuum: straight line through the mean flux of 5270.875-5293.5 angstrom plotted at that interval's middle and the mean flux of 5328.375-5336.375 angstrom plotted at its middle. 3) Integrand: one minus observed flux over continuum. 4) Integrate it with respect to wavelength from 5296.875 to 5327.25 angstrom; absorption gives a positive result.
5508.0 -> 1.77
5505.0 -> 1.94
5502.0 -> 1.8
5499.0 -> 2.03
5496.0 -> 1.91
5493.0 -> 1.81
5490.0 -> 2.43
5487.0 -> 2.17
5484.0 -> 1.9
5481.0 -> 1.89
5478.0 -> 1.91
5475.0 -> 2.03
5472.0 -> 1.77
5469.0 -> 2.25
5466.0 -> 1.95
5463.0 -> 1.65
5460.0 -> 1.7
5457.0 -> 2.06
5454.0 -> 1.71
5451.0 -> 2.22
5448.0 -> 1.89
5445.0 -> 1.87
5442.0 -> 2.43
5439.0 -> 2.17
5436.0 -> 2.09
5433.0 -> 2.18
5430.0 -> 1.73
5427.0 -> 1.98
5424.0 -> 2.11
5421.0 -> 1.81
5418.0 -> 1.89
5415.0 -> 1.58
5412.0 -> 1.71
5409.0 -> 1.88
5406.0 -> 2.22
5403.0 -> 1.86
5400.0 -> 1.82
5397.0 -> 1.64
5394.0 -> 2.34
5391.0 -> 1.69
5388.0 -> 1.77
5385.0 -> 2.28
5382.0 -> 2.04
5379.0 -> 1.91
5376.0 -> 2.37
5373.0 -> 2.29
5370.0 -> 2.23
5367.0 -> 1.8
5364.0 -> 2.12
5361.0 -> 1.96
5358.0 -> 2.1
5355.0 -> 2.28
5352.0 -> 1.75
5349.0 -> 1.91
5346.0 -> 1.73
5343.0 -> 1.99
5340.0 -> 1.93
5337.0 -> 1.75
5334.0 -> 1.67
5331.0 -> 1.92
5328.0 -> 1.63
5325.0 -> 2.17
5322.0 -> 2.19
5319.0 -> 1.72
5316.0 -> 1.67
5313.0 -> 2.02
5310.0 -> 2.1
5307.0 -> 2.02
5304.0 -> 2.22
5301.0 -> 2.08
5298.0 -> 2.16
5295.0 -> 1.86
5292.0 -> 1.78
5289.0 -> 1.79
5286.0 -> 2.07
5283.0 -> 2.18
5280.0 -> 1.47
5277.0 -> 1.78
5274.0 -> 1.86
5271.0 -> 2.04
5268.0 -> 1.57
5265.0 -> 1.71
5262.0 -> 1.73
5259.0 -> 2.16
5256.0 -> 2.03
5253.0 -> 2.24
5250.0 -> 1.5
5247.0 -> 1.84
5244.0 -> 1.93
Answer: -3.7 angstrom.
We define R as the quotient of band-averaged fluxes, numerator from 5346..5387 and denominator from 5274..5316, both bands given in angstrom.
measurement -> 1.1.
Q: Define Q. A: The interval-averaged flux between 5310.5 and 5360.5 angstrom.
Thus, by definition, 1.91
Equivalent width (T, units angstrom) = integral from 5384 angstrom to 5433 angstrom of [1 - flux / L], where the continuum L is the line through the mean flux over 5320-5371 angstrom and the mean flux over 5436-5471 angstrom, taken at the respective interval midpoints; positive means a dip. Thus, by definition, 1.8 angstrom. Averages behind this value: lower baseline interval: 1.94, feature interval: 1.9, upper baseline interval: 1.99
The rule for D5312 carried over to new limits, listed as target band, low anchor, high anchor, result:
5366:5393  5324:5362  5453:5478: -2.2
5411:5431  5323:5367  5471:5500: 1.2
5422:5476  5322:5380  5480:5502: 0.4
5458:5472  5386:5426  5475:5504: 0.5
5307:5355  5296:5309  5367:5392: 4.6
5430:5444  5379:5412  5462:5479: -1.6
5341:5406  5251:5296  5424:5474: -2.0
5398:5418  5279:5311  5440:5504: 1.3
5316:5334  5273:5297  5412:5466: -0.1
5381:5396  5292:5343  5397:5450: -0.5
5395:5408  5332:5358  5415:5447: 0.4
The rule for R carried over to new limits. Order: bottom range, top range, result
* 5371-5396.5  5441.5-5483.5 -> 0.94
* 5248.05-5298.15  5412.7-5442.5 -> 1.06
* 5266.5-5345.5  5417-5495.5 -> 1.04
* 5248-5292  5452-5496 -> 1.04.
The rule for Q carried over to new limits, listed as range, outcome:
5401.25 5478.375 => 1.95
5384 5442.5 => 1.95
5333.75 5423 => 1.95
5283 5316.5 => 2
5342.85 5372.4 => 2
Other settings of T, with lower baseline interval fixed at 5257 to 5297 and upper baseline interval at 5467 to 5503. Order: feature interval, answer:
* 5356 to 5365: -0.8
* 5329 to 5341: 0.6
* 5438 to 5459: -0.7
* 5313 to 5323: 0.1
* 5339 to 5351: 0.1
